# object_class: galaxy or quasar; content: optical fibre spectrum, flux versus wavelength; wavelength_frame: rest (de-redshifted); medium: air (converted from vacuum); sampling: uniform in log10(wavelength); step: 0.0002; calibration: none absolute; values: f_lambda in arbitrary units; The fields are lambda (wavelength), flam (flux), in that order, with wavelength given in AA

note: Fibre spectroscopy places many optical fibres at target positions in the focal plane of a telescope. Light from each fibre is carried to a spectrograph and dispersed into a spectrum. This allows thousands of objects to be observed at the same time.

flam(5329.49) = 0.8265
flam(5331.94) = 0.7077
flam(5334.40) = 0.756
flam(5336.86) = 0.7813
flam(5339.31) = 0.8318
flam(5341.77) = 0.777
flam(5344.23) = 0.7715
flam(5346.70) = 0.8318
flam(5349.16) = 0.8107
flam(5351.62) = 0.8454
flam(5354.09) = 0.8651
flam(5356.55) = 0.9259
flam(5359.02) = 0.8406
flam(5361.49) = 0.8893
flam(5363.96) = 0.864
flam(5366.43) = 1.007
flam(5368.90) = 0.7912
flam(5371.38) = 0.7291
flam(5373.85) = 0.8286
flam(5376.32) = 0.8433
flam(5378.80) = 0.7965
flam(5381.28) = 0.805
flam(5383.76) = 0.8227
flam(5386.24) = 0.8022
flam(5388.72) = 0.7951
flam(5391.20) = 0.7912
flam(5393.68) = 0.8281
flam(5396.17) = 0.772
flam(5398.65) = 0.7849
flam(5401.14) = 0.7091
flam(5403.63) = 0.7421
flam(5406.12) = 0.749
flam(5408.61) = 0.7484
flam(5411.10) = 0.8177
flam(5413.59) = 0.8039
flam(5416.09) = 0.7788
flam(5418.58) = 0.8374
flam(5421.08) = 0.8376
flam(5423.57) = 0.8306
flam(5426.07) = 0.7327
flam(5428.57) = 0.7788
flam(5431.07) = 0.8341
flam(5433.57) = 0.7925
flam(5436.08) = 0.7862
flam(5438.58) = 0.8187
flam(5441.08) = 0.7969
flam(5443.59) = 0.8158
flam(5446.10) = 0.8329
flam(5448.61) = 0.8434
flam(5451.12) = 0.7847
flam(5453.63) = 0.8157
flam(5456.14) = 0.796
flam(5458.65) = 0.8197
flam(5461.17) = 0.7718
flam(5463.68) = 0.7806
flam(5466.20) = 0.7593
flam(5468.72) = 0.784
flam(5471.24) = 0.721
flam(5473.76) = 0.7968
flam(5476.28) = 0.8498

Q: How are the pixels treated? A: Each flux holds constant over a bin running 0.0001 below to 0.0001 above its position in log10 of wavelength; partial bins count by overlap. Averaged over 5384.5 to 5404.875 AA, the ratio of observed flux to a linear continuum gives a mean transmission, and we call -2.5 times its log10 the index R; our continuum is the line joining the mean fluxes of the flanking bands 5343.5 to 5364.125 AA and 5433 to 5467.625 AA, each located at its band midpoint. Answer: 0.068 mag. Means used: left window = 0.85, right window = 0.801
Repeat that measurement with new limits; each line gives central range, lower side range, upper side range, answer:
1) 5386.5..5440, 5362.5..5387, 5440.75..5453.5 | 0.04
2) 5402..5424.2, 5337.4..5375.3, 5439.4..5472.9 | 0.03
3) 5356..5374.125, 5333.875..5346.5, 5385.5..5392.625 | -0.09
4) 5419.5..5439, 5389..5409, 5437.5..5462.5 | -0.01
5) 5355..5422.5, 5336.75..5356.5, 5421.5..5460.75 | 0.00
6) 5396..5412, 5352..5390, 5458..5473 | 0.08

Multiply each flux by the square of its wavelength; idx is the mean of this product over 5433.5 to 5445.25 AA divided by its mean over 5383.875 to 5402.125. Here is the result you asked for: 1.04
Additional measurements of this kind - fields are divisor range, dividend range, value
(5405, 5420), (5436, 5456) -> 1.04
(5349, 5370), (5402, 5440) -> 0.93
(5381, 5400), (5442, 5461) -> 1.04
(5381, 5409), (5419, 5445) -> 1.05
